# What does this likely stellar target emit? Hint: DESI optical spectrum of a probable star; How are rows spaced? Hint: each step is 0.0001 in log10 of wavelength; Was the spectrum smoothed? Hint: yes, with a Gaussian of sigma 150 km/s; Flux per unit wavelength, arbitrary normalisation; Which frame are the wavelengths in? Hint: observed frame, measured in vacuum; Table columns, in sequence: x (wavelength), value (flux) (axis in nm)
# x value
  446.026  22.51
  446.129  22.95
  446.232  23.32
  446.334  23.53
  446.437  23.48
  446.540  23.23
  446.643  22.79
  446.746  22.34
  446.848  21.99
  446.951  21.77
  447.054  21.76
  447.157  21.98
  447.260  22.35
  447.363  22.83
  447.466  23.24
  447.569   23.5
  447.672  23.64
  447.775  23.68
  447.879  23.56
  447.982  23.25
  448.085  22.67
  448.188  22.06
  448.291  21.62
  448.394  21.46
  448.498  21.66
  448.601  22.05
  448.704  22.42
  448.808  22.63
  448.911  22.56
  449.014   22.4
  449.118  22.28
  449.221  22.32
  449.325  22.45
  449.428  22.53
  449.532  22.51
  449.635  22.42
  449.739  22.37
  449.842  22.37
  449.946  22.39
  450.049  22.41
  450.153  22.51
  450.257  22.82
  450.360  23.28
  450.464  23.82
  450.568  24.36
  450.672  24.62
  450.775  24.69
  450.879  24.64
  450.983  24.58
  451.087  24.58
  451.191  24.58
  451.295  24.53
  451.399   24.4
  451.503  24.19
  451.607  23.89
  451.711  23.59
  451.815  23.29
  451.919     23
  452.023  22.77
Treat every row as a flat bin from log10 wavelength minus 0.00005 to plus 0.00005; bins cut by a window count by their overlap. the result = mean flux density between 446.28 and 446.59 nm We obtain 23.4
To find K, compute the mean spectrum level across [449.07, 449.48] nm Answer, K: 22.4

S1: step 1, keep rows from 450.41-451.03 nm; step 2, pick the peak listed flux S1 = 24.69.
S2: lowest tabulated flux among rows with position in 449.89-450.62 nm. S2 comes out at 22.39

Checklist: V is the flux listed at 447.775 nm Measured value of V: 23.68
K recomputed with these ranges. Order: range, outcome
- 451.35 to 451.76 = 24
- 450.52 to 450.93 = 24.6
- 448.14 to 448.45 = 21.7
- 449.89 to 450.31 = 22.5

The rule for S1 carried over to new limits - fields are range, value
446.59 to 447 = 22.79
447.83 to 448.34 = 23.56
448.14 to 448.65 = 22.06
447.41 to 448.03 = 23.68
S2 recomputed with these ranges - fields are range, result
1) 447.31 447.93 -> 22.83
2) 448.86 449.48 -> 22.28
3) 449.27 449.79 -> 22.37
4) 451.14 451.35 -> 24.53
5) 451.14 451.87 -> 23.29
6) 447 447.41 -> 21.76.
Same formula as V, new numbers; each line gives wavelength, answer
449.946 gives 22.39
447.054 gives 21.76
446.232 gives 23.32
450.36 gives 23.28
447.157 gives 21.98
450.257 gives 22.82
